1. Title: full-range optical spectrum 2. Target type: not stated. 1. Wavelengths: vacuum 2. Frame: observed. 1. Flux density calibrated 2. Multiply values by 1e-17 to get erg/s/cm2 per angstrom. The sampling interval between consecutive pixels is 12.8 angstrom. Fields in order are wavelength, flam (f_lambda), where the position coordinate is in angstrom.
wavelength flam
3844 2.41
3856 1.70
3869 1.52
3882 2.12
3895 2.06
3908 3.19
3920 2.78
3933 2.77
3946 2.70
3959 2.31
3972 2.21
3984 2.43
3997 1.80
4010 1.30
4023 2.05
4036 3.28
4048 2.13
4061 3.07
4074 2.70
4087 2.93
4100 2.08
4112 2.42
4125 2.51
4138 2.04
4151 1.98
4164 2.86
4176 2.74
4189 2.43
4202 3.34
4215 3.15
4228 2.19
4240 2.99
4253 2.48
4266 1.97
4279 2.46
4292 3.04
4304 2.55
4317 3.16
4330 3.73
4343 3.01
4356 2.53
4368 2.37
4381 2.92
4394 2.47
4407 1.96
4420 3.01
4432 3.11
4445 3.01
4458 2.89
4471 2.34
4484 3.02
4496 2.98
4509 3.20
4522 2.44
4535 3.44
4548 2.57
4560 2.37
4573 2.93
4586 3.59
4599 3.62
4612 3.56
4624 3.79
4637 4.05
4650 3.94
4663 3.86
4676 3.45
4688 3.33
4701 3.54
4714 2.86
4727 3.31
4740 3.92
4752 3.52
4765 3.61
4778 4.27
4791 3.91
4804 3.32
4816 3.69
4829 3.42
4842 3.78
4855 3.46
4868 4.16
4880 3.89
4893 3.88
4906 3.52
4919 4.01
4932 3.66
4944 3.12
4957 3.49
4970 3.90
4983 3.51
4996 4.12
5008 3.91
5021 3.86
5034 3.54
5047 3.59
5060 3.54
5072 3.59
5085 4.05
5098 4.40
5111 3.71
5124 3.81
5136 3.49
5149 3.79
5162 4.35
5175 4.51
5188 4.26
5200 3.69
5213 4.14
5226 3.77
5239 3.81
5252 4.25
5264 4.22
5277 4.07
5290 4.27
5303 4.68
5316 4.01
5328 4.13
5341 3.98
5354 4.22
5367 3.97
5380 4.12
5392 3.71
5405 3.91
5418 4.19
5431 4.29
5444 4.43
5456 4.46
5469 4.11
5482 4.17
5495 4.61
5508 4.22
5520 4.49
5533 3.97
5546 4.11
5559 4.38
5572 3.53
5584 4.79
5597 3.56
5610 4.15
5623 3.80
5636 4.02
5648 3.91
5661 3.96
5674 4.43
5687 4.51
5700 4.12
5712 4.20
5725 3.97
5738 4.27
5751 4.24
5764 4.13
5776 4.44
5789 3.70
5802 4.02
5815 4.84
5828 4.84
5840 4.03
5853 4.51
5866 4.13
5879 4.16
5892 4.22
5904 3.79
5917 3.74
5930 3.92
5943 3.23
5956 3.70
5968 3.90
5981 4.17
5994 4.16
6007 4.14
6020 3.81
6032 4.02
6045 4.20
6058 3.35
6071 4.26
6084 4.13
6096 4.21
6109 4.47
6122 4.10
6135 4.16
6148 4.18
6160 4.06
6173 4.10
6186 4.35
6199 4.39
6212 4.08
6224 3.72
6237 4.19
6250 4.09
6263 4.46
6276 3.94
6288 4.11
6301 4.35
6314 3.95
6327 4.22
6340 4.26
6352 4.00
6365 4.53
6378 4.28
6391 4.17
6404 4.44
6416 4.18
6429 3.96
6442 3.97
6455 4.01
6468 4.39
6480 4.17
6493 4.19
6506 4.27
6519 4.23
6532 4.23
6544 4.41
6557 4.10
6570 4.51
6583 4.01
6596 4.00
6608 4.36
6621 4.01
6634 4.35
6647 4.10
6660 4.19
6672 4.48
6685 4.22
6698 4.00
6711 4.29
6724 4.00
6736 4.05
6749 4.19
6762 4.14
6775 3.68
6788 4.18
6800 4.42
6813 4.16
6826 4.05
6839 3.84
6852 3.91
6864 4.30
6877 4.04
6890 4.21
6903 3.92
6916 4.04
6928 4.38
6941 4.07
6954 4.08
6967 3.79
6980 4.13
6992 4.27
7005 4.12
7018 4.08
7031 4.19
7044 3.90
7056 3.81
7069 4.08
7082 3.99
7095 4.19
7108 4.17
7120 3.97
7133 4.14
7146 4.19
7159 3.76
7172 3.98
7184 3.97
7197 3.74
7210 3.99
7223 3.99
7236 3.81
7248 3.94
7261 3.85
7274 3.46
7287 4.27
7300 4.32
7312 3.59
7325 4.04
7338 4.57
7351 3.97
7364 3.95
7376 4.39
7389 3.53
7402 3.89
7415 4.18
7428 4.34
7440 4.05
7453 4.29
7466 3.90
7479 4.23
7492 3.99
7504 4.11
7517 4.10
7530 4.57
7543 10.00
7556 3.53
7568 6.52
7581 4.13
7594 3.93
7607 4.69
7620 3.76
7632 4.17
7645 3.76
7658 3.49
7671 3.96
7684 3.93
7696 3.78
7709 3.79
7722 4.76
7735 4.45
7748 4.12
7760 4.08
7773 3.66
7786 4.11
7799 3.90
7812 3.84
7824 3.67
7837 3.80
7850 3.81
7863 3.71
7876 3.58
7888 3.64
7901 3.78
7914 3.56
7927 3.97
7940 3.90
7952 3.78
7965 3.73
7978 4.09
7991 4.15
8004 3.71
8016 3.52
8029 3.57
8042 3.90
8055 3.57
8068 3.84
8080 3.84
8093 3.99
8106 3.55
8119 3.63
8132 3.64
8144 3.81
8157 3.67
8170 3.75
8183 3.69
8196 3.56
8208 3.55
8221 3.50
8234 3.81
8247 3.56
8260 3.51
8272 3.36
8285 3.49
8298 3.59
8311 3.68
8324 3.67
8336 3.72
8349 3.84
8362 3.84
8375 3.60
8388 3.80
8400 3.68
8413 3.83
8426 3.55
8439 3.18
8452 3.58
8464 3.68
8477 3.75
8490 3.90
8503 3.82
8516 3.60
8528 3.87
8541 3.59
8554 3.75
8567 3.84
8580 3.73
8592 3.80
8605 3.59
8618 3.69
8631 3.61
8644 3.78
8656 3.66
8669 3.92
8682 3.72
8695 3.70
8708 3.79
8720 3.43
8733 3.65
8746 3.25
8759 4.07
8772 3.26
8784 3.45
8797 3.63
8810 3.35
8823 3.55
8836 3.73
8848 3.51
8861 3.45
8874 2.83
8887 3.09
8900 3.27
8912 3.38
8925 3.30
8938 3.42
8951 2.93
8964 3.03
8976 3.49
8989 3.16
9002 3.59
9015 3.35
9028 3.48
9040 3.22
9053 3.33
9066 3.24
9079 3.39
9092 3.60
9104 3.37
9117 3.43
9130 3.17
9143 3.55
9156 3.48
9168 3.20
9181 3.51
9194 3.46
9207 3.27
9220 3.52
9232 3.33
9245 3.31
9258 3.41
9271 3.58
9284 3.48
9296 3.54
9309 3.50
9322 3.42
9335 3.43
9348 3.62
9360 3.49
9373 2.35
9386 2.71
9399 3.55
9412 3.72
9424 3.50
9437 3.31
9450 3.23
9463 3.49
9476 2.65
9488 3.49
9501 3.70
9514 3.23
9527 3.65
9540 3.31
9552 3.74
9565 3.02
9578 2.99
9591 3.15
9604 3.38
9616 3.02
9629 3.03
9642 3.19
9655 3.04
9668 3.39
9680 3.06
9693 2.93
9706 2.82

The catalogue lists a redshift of 0.15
